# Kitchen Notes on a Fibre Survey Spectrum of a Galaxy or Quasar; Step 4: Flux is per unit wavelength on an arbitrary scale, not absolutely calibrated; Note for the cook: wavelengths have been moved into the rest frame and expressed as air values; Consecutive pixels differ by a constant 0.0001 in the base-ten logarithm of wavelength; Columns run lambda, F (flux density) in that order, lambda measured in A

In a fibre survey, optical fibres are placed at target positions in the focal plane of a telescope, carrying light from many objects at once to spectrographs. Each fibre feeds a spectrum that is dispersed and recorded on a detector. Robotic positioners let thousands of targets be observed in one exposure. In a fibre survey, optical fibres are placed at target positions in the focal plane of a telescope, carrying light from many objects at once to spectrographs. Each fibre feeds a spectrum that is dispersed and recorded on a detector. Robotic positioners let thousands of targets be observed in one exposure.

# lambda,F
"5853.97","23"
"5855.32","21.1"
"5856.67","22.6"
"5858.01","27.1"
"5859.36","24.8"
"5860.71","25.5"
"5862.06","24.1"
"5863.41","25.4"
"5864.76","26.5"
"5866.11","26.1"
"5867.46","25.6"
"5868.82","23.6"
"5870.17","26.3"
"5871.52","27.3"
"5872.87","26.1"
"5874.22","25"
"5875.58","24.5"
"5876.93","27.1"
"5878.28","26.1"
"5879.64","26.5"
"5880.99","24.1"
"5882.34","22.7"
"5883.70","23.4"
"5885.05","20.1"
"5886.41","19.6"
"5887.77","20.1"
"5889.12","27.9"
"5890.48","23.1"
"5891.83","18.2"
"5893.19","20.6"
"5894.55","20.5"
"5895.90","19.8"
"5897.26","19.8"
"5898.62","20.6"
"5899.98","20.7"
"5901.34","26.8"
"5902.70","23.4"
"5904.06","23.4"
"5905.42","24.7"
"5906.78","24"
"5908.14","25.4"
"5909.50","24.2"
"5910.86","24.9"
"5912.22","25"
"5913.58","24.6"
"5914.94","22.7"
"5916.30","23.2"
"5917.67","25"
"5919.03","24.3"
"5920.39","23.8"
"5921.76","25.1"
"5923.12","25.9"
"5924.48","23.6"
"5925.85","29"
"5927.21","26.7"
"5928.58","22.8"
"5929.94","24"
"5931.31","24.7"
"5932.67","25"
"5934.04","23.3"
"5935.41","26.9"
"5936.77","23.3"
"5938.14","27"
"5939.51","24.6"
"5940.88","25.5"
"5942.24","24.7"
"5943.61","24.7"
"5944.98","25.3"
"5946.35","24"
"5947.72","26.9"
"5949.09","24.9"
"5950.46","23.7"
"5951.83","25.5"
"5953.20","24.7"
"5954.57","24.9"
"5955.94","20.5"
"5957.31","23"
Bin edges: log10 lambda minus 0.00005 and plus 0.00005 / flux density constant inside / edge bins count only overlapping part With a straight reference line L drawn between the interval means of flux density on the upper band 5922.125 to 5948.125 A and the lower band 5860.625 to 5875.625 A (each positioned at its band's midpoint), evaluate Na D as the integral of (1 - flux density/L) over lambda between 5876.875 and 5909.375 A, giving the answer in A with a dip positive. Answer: 3.3 A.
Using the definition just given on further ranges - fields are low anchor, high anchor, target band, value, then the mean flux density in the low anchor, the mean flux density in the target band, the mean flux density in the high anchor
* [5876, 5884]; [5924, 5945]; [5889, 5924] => 2.5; 25.1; 23.3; 25.1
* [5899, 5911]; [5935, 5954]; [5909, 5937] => -0.2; 24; 24.7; 25.1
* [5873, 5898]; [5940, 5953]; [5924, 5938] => -0.3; 22.8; 25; 25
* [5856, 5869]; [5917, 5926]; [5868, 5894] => 1.4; 25.2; 23.8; 25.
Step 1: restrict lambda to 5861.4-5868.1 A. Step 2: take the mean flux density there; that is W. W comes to 25.5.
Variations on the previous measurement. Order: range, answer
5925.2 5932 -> 25.4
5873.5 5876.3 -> 24.8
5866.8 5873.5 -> 25.8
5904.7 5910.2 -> 24.6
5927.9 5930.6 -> 23.4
